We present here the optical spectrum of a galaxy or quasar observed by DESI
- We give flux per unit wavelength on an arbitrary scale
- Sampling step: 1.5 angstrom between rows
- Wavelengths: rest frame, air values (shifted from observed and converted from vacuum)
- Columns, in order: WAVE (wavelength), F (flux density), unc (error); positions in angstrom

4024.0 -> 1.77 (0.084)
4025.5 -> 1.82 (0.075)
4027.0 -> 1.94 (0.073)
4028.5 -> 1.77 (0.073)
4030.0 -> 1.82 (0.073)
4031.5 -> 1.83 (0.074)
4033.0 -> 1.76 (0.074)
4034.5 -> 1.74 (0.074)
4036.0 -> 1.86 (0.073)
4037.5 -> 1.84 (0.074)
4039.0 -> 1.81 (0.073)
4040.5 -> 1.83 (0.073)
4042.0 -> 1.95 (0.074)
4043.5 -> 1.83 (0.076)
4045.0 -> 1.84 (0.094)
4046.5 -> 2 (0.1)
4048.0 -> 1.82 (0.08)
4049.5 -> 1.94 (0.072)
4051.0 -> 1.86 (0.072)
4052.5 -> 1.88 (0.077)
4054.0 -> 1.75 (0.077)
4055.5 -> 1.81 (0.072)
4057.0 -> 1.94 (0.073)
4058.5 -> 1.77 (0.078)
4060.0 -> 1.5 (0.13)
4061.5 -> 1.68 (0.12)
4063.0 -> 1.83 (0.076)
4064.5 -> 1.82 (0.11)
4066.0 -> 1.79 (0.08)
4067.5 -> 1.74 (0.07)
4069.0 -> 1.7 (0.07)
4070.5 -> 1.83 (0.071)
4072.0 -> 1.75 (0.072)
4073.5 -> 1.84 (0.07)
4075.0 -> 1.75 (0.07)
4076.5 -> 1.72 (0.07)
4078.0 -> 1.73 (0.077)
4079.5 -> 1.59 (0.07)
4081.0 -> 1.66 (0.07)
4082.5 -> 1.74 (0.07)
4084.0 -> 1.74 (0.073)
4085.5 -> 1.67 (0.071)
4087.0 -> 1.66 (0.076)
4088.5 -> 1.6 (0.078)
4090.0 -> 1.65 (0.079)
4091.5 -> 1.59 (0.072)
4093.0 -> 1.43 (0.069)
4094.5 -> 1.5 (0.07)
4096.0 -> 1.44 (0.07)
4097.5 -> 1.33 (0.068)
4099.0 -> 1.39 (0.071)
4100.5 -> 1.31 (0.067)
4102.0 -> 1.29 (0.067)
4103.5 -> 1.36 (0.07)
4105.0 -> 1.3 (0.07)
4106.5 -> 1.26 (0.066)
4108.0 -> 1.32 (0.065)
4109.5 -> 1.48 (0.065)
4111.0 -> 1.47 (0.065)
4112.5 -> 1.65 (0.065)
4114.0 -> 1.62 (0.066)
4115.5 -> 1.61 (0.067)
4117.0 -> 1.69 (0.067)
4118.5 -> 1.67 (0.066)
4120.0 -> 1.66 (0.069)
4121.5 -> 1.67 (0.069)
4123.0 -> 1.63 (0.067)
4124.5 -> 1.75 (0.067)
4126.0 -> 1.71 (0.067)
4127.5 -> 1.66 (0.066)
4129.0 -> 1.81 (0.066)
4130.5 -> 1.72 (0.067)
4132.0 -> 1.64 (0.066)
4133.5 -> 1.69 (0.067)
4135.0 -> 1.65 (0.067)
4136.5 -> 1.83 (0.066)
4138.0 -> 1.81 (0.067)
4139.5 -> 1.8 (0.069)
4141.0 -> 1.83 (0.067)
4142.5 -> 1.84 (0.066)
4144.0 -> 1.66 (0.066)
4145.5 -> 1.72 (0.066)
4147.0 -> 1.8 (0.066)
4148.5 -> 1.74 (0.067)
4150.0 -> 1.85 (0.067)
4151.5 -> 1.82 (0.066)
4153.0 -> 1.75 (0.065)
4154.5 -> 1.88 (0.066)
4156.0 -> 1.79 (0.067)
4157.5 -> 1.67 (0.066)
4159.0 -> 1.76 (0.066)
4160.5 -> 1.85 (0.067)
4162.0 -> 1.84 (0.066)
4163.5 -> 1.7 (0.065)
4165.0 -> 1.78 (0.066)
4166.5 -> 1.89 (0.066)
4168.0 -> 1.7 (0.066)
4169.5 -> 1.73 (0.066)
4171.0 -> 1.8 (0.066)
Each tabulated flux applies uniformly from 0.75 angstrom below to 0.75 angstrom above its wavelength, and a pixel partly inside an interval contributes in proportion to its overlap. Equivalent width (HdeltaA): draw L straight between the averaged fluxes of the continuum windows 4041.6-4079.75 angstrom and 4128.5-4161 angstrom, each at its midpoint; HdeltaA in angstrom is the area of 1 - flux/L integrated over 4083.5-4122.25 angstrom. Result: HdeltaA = 5.9 angstrom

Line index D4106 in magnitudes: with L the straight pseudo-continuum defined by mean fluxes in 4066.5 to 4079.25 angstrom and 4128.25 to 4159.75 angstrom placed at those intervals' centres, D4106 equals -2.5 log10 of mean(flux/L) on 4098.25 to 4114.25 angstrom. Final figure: 0.25 mag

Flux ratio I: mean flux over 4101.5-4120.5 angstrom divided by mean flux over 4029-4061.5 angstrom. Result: 0.82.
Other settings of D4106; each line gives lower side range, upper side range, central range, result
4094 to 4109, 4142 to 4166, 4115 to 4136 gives -0.09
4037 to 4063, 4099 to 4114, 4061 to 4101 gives -0.04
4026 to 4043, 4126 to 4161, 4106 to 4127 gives 0.12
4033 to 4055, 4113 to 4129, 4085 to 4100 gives 0.15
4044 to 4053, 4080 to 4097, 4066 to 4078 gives -0.03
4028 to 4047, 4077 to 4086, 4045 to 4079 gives -0.02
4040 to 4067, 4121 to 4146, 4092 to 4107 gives 0.28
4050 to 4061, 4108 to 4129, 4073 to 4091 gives 0.02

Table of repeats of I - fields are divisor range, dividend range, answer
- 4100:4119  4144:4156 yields 1.22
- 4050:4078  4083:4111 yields 0.82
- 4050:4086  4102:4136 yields 0.90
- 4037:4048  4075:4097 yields 0.87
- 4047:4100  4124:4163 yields 1.04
